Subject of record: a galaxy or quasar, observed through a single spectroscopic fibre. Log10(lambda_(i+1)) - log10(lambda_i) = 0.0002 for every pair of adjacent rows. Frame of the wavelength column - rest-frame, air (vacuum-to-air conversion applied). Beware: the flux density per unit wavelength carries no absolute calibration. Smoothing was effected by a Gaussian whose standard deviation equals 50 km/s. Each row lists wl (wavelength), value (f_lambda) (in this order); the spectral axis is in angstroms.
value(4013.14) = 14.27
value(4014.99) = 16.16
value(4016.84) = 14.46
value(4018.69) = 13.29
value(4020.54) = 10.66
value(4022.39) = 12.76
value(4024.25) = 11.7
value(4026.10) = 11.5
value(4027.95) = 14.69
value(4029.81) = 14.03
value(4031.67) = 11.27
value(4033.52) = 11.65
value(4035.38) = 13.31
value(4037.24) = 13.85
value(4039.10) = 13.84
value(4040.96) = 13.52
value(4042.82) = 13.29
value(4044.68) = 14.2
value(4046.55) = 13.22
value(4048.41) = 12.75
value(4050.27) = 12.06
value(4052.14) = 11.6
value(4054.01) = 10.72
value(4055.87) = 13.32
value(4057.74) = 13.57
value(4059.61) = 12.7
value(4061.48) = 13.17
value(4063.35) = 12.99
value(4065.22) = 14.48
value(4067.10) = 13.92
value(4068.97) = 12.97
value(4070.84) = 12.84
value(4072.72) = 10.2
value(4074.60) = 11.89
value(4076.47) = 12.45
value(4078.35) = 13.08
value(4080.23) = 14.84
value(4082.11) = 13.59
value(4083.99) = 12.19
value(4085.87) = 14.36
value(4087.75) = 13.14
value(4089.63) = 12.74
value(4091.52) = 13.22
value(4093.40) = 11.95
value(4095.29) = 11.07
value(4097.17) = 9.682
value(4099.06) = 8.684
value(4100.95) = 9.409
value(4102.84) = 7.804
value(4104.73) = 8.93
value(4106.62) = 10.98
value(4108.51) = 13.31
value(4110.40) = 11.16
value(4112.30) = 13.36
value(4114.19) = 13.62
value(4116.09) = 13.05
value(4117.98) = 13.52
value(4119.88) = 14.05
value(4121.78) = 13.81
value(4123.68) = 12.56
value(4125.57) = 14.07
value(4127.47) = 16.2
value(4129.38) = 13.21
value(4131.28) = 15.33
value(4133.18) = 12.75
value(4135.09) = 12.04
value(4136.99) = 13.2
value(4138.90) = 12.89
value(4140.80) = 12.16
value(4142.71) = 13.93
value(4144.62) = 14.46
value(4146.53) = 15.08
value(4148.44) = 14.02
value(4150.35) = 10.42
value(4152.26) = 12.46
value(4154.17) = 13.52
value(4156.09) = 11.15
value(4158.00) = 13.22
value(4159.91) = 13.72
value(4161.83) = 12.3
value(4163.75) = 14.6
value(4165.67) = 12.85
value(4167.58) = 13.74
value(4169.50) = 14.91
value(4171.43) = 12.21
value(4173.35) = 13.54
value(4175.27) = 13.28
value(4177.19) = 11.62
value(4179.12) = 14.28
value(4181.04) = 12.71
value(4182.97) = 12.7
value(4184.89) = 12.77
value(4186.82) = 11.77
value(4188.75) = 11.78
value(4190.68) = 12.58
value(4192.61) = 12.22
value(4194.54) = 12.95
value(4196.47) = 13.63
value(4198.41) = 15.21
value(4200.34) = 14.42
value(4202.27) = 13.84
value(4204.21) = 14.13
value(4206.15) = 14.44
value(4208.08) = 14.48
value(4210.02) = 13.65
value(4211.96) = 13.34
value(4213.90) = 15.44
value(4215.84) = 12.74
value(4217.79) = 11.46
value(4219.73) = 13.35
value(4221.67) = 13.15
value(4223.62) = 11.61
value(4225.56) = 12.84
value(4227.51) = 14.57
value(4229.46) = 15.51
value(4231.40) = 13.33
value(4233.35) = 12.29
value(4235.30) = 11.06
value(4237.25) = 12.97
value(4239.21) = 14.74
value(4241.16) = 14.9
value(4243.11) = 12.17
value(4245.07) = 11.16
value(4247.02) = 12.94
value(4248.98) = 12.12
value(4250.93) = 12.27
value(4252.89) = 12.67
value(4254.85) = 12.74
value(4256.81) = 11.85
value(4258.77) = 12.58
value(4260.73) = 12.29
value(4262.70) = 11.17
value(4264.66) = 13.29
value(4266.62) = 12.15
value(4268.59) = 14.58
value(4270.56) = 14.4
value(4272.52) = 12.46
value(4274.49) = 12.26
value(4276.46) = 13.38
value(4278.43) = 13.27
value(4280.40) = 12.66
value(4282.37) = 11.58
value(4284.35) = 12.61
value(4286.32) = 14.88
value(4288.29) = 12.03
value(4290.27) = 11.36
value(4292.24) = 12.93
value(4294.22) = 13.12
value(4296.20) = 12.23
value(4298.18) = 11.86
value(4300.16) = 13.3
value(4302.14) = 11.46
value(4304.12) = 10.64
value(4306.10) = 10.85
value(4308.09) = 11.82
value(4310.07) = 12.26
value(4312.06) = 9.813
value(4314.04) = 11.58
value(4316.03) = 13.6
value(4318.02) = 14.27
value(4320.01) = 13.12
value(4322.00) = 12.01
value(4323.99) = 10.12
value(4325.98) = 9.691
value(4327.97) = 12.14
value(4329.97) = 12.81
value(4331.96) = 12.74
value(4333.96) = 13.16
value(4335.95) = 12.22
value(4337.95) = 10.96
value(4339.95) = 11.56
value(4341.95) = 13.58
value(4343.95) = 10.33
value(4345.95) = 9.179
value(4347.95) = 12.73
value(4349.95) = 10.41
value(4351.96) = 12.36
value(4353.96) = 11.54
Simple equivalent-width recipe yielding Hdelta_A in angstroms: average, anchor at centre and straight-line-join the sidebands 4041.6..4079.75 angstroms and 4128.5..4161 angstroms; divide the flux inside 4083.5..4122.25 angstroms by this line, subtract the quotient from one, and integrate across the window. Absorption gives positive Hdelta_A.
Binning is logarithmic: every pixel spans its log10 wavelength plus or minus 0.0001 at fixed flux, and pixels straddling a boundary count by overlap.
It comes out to 3.3 angstroms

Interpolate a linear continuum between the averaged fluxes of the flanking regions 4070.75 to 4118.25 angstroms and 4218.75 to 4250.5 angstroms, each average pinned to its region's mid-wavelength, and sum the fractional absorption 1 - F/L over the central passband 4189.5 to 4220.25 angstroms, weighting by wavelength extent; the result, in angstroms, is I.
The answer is -1.9 angstroms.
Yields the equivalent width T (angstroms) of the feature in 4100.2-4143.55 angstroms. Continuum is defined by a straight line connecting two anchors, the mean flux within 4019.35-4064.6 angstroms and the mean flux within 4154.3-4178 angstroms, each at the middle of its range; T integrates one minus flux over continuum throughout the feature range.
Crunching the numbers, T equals 1.1 angstroms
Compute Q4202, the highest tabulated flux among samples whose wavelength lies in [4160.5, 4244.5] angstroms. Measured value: 15.51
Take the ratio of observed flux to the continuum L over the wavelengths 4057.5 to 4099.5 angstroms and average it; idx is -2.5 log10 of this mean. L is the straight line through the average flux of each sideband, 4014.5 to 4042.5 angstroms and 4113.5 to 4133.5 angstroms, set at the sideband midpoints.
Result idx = 0.07 mag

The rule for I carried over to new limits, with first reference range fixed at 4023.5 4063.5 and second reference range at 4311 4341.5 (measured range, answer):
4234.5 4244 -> -0.7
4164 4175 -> -0.9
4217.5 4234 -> -1.2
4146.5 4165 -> -0.6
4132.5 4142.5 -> -0.1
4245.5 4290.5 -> -1.8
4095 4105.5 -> 2.9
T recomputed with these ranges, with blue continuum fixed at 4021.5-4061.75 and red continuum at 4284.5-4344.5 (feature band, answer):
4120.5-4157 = -2.19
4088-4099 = 0.98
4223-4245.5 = -1.54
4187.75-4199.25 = -0.56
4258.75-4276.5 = -0.89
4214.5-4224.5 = -0.18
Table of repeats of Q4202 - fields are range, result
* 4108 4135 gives 16.2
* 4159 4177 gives 14.91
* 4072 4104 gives 14.84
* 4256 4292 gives 14.88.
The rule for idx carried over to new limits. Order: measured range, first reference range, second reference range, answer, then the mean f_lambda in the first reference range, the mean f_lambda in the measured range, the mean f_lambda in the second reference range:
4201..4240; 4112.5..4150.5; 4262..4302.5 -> -0.03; 13.6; 13.4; 12.7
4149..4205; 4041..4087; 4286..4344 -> -0.04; 12.9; 13.1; 12.1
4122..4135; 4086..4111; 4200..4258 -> -0.20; 11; 13.9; 13.2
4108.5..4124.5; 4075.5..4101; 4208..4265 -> -0.06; 12.3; 13.2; 12.9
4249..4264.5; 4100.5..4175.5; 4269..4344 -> 0.02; 12.9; 12.3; 12.3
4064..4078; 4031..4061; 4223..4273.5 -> 0.01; 12.8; 12.7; 12.9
